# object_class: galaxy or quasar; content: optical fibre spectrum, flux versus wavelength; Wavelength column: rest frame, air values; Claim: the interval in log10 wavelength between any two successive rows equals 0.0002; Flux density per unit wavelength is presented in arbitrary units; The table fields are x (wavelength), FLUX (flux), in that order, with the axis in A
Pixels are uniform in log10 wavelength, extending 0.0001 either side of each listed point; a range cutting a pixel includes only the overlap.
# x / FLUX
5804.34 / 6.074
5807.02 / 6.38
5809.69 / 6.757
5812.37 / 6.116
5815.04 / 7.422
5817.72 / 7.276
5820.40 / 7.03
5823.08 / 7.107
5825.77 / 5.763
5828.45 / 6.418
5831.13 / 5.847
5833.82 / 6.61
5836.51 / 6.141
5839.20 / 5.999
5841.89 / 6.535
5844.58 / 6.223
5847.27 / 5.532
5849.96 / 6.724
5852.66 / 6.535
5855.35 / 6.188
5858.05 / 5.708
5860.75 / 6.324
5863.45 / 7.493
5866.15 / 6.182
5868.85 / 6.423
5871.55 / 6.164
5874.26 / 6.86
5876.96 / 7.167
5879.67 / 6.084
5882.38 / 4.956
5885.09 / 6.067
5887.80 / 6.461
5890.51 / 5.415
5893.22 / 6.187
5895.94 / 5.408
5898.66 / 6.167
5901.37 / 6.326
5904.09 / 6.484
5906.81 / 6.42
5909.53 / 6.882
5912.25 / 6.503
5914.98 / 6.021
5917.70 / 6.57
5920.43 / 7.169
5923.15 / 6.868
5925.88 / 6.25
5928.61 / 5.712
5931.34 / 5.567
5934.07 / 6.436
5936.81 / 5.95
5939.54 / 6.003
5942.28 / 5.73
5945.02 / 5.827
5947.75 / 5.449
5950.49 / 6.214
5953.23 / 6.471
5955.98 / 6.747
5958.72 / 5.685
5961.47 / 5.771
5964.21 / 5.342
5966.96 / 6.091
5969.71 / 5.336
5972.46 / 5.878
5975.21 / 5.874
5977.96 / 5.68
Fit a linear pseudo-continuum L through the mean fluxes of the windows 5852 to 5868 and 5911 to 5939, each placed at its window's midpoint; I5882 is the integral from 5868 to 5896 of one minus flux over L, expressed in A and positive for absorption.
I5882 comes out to 1.02 A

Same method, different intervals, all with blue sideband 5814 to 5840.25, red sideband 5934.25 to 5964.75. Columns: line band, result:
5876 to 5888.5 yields 0.4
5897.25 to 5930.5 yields -1.6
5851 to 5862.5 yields 0.3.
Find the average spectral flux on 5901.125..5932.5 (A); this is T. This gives 6.41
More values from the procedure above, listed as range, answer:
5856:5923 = 6.32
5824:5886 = 6.27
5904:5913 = 6.59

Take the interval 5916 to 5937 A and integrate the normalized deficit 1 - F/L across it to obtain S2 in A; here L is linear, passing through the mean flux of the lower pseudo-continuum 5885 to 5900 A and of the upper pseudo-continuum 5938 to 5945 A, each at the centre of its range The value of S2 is -1.6 A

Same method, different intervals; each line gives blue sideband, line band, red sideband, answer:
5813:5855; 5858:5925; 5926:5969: -1.64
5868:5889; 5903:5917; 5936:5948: -0.98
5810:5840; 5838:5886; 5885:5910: 0.42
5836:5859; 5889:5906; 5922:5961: 0.27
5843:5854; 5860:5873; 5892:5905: -0.68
